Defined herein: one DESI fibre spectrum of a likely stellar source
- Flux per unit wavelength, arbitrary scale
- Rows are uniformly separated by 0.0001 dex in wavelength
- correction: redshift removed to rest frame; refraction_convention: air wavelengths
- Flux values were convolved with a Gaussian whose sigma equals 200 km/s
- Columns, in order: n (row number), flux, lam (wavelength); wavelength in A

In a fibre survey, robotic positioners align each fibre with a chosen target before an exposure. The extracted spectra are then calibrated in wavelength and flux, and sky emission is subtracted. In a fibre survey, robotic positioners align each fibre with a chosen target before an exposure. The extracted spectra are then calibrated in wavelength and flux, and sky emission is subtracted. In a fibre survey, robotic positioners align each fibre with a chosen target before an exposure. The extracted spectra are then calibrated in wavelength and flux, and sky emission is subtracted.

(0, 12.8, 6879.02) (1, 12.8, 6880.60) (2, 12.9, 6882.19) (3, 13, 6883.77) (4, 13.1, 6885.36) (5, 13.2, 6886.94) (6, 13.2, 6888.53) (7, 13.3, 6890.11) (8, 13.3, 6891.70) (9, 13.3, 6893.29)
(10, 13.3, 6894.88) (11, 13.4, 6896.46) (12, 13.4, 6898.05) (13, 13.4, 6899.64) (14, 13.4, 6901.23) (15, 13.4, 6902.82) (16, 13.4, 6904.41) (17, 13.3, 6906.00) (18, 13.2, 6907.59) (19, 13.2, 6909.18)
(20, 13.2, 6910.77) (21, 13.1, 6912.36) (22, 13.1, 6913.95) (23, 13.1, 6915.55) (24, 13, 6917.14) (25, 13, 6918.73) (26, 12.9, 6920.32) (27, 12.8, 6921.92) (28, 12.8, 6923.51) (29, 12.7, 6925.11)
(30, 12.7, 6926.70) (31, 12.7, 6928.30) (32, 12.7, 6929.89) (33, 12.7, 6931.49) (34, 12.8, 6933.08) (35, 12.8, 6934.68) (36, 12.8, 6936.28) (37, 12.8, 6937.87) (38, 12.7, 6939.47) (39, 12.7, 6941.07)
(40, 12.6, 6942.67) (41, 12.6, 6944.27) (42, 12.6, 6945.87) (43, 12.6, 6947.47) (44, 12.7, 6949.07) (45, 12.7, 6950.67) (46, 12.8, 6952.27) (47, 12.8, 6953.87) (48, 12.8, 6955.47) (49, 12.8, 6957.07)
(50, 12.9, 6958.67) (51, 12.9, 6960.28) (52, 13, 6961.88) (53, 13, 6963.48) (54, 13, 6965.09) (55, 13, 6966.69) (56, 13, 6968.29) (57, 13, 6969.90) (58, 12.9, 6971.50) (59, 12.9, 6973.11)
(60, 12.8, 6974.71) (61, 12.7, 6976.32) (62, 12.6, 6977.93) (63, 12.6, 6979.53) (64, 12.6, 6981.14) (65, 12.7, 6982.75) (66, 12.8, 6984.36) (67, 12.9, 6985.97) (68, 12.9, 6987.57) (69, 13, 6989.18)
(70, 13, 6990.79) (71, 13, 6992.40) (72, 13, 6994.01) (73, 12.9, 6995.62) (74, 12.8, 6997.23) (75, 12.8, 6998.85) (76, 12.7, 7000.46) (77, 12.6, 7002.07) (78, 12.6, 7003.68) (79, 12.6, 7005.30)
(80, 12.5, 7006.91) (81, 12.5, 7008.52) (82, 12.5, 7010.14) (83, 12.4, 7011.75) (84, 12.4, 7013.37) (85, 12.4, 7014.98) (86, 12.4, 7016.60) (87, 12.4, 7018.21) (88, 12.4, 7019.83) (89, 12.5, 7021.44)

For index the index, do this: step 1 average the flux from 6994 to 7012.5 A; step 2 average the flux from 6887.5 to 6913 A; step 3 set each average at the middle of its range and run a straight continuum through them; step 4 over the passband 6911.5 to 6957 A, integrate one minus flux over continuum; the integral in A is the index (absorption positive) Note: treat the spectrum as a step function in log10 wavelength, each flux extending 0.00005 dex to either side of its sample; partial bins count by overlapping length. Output 1.0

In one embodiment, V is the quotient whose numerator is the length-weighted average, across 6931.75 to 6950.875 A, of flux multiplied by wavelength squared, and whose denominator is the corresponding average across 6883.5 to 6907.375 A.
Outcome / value 0.97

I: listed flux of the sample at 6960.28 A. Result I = 12.9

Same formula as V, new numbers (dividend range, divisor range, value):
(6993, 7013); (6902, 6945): 1.00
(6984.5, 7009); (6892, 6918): 0.99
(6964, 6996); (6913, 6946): 1.02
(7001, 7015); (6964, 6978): 0.98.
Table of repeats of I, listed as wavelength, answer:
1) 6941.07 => 12.7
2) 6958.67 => 12.9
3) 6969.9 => 13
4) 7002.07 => 12.6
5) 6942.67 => 12.6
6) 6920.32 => 12.9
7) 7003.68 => 12.6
